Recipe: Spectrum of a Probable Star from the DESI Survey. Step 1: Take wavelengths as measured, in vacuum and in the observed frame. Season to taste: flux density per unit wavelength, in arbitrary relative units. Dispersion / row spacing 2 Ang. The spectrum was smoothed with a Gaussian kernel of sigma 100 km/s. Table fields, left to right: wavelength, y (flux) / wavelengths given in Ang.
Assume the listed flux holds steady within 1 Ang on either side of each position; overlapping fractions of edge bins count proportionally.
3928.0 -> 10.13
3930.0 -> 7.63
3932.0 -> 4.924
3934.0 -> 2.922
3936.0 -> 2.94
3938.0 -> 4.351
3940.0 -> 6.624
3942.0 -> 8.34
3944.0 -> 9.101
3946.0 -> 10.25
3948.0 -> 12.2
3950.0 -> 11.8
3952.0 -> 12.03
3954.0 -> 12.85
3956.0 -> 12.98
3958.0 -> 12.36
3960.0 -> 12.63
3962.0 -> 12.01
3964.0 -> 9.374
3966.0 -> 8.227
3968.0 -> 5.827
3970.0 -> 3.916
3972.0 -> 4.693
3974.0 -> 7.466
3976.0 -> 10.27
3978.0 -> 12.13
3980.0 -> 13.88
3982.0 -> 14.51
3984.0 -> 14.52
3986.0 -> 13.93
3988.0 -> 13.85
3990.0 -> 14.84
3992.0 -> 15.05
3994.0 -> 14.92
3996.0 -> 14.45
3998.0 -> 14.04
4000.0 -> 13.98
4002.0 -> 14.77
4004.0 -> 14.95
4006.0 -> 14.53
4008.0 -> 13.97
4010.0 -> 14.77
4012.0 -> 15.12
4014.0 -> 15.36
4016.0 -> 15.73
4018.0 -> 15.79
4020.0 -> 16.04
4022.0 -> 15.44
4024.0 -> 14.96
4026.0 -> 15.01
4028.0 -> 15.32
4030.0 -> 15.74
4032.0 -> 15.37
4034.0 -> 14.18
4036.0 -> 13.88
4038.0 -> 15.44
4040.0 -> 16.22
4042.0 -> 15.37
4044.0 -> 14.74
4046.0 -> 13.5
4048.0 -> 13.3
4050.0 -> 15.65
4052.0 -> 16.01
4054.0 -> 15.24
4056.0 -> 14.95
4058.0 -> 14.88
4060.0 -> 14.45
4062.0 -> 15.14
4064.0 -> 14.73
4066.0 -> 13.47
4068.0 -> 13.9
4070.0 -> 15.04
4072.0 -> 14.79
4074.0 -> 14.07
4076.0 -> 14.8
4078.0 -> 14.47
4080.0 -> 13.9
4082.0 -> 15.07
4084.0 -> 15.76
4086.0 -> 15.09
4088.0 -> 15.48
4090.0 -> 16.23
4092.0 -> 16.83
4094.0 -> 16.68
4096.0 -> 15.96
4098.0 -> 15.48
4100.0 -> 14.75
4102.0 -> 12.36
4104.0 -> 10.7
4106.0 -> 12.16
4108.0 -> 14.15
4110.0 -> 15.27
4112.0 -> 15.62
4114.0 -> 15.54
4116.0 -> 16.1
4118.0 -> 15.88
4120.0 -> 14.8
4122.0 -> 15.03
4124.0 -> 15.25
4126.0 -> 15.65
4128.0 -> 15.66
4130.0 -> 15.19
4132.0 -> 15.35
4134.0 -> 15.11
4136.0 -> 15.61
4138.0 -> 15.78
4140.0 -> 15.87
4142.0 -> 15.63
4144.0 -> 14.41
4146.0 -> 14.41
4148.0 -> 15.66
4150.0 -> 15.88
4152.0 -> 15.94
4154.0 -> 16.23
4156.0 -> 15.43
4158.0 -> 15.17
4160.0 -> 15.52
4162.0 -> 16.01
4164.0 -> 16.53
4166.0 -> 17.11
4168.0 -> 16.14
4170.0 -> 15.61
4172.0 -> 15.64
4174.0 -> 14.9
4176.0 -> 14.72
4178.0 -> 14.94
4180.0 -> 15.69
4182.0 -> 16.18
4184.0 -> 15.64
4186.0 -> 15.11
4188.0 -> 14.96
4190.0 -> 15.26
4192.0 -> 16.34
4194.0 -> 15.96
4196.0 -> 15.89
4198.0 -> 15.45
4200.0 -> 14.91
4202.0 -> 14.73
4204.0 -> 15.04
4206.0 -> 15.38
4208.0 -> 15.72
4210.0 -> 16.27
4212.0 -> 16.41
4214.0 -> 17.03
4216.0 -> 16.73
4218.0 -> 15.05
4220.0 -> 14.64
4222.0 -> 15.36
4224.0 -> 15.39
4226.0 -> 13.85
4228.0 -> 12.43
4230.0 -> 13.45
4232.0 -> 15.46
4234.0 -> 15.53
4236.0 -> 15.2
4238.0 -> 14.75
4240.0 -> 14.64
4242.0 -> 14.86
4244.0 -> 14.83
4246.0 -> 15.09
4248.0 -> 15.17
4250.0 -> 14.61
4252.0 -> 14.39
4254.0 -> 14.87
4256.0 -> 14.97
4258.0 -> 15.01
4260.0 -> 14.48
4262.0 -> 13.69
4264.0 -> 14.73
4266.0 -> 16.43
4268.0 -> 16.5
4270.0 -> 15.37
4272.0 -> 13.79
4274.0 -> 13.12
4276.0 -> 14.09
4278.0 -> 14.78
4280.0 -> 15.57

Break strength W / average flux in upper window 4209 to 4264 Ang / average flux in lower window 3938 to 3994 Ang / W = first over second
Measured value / 1.37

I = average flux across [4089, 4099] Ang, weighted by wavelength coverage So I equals 16.2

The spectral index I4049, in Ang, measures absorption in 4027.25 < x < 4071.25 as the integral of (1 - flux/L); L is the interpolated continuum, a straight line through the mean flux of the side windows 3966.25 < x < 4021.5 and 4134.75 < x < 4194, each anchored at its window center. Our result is -3.1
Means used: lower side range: 13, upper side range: 15.6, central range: 14.8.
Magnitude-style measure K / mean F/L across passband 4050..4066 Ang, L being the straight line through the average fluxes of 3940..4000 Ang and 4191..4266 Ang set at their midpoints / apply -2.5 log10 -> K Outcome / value -0.182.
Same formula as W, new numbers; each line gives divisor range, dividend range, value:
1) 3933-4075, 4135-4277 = 1.18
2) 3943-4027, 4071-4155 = 1.19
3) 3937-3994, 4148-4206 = 1.45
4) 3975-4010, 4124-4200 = 1.11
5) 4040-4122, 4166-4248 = 1.03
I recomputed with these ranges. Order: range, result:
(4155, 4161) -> 15.4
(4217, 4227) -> 14.9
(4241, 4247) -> 14.9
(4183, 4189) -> 15.2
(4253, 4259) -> 15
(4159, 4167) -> 16.3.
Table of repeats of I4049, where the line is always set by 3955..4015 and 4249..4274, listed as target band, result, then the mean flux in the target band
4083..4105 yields -2.71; 15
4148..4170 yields -3.18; 16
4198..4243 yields -2.06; 15.1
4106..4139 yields -3.98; 15.3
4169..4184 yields -1.38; 15.4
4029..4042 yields -2.30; 15.2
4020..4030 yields -1.98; 15.3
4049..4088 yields -4.93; 14.8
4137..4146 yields -0.99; 15.3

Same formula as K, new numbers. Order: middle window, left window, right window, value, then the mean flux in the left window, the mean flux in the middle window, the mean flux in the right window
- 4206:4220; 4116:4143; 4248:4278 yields -0.071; 15.5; 16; 14.7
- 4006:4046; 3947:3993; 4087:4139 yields -0.179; 11.4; 15.1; 15.1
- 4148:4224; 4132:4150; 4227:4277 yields -0.041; 15.3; 15.7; 14.7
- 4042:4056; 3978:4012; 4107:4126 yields 0.000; 14.4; 14.8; 15.3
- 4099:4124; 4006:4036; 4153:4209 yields 0.072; 15.1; 14.4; 15.6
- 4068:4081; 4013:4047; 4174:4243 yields 0.054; 15.2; 14.5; 15.3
